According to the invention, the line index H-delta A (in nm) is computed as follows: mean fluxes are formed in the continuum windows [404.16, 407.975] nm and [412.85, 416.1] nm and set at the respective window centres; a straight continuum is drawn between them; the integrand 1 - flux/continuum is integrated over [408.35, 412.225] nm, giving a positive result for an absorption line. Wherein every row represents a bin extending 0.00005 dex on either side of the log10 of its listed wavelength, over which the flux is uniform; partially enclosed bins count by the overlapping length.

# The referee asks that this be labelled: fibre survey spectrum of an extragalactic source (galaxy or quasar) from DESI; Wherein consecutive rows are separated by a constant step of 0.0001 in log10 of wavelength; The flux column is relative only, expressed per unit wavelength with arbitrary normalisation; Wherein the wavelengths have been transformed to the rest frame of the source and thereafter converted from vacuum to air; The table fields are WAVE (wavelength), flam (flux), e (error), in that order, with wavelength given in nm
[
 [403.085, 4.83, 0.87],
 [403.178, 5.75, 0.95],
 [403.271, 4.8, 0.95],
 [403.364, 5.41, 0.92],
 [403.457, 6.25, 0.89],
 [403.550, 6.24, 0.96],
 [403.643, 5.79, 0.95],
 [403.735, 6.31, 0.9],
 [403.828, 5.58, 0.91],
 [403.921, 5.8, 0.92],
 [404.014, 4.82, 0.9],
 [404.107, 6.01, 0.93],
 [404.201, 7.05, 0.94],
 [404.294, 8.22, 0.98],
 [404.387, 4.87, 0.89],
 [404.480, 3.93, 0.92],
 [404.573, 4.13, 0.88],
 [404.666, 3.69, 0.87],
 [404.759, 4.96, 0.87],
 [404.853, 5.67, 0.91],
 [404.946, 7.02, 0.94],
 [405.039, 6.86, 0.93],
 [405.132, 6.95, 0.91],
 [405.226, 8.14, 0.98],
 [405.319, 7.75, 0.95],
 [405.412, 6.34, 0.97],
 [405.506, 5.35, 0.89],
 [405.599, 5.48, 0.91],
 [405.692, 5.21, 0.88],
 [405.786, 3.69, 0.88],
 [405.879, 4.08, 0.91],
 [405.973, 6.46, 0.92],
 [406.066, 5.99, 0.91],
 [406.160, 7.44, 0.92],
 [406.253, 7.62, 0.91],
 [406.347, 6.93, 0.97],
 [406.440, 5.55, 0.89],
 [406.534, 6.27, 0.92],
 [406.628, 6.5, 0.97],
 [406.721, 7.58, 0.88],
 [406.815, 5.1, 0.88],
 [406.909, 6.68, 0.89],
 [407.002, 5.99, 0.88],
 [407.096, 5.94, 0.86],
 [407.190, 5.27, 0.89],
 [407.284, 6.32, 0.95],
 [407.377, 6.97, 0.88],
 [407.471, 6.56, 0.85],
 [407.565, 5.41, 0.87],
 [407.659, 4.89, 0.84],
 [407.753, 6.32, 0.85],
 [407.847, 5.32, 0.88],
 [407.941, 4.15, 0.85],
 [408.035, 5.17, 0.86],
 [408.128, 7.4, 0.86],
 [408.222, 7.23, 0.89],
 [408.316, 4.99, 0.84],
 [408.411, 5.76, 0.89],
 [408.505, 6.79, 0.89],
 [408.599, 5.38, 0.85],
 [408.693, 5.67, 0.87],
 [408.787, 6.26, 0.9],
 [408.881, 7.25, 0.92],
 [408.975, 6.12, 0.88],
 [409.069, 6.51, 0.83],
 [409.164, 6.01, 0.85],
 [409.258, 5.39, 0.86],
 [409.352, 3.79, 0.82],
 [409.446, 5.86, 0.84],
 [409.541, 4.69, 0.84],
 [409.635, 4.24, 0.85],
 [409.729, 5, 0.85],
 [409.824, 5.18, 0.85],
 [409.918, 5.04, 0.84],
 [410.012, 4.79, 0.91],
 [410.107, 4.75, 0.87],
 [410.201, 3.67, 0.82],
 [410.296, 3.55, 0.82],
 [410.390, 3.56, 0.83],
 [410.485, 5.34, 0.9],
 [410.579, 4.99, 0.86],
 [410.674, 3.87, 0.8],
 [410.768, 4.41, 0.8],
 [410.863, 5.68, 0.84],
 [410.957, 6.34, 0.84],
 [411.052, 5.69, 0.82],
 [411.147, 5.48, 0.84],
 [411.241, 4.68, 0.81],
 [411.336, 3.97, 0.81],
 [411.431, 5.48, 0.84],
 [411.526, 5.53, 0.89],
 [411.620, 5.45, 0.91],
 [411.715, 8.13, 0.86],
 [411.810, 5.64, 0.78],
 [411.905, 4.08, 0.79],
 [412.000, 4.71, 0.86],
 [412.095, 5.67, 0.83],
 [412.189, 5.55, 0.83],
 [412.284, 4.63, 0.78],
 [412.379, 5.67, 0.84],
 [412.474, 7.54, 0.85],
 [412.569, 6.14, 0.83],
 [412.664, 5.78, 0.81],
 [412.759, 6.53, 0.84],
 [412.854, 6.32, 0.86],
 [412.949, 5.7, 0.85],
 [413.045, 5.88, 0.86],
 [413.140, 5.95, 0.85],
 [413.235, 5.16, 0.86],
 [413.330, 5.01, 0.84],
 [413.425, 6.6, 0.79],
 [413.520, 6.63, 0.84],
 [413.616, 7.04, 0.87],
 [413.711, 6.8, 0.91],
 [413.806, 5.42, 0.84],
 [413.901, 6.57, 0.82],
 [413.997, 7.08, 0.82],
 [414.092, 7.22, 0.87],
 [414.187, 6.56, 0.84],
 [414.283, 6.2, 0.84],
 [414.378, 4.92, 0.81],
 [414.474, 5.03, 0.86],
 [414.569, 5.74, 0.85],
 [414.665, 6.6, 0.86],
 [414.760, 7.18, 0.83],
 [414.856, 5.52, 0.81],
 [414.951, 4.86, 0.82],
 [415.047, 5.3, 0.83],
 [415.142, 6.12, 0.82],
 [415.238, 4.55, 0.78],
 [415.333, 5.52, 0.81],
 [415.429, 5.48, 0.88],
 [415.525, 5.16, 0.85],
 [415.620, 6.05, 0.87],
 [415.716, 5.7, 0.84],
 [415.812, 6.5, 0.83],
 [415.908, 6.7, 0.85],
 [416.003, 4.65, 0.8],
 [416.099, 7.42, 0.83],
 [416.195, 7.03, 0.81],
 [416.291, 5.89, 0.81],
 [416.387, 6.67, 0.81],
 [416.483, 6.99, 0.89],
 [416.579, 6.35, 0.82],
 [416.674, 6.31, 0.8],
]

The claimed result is 0.452 nm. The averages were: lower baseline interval 5.97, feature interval 5.26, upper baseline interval 5.95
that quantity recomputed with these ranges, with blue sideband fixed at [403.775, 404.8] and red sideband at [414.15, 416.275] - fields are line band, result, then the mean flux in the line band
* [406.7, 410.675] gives 0.04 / 5.51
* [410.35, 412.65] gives 0.14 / 5.36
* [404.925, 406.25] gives -0.19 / 6.23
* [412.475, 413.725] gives -0.09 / 6.15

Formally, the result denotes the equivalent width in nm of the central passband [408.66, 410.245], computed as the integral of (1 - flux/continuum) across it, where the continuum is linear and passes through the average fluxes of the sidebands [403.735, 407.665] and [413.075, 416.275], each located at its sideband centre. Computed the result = 0.18 nm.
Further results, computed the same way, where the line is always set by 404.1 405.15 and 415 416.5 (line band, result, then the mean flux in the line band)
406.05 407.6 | -0.159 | 6.37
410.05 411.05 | 0.203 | 4.67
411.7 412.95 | 0.018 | 5.81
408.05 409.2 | -0.086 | 6.25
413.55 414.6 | -0.057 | 6.25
